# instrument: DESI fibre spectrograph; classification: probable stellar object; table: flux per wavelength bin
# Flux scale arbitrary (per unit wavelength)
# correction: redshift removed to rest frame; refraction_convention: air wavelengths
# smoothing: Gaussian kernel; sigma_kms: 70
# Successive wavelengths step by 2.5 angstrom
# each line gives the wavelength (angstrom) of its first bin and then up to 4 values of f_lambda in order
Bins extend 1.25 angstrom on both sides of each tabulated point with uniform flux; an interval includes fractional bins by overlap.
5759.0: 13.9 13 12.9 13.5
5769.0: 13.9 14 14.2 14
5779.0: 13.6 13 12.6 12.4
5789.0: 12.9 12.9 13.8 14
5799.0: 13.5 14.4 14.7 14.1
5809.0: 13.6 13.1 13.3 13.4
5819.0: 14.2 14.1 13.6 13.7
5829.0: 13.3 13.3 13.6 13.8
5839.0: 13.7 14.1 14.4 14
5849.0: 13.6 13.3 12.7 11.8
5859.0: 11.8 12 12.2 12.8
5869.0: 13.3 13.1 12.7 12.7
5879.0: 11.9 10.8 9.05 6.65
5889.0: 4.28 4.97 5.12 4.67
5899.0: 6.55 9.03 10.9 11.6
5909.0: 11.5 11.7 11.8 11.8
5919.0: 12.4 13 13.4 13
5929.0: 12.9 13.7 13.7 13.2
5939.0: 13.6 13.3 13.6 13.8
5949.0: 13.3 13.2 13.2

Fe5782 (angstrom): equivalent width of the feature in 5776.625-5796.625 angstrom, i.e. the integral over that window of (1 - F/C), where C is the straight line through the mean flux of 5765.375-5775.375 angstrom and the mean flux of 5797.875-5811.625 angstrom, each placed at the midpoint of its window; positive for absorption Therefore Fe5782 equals 1.1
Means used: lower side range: 13.9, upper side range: 14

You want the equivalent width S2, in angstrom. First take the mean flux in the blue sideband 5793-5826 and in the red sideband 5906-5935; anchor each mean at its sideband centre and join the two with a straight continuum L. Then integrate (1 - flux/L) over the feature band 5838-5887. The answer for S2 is 3.1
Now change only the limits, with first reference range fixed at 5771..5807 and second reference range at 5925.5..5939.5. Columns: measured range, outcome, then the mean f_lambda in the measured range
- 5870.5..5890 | 4.7 angstrom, 10.2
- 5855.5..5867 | 1.2 angstrom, 12.1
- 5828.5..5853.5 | -0.4 angstrom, 13.7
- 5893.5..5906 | 5.4 angstrom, 7.64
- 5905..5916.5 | 1.5 angstrom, 11.7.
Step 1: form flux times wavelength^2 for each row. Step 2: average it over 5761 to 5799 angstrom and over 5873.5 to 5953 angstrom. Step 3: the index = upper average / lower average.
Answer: 0.86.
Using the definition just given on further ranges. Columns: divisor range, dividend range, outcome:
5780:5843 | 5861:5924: 0.78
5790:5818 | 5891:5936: 0.82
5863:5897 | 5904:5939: 1.32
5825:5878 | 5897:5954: 0.96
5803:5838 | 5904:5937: 0.95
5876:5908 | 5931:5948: 1.67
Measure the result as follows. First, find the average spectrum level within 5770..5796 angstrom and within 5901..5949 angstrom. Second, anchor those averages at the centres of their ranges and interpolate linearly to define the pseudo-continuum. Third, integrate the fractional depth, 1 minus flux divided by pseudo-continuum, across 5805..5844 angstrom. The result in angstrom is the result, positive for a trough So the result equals -1.63 angstrom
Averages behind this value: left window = 13.4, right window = 12.6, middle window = 13.7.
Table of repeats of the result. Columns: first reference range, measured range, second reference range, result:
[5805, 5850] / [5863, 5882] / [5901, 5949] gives 1.0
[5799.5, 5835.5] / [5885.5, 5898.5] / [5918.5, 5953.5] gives 8.0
